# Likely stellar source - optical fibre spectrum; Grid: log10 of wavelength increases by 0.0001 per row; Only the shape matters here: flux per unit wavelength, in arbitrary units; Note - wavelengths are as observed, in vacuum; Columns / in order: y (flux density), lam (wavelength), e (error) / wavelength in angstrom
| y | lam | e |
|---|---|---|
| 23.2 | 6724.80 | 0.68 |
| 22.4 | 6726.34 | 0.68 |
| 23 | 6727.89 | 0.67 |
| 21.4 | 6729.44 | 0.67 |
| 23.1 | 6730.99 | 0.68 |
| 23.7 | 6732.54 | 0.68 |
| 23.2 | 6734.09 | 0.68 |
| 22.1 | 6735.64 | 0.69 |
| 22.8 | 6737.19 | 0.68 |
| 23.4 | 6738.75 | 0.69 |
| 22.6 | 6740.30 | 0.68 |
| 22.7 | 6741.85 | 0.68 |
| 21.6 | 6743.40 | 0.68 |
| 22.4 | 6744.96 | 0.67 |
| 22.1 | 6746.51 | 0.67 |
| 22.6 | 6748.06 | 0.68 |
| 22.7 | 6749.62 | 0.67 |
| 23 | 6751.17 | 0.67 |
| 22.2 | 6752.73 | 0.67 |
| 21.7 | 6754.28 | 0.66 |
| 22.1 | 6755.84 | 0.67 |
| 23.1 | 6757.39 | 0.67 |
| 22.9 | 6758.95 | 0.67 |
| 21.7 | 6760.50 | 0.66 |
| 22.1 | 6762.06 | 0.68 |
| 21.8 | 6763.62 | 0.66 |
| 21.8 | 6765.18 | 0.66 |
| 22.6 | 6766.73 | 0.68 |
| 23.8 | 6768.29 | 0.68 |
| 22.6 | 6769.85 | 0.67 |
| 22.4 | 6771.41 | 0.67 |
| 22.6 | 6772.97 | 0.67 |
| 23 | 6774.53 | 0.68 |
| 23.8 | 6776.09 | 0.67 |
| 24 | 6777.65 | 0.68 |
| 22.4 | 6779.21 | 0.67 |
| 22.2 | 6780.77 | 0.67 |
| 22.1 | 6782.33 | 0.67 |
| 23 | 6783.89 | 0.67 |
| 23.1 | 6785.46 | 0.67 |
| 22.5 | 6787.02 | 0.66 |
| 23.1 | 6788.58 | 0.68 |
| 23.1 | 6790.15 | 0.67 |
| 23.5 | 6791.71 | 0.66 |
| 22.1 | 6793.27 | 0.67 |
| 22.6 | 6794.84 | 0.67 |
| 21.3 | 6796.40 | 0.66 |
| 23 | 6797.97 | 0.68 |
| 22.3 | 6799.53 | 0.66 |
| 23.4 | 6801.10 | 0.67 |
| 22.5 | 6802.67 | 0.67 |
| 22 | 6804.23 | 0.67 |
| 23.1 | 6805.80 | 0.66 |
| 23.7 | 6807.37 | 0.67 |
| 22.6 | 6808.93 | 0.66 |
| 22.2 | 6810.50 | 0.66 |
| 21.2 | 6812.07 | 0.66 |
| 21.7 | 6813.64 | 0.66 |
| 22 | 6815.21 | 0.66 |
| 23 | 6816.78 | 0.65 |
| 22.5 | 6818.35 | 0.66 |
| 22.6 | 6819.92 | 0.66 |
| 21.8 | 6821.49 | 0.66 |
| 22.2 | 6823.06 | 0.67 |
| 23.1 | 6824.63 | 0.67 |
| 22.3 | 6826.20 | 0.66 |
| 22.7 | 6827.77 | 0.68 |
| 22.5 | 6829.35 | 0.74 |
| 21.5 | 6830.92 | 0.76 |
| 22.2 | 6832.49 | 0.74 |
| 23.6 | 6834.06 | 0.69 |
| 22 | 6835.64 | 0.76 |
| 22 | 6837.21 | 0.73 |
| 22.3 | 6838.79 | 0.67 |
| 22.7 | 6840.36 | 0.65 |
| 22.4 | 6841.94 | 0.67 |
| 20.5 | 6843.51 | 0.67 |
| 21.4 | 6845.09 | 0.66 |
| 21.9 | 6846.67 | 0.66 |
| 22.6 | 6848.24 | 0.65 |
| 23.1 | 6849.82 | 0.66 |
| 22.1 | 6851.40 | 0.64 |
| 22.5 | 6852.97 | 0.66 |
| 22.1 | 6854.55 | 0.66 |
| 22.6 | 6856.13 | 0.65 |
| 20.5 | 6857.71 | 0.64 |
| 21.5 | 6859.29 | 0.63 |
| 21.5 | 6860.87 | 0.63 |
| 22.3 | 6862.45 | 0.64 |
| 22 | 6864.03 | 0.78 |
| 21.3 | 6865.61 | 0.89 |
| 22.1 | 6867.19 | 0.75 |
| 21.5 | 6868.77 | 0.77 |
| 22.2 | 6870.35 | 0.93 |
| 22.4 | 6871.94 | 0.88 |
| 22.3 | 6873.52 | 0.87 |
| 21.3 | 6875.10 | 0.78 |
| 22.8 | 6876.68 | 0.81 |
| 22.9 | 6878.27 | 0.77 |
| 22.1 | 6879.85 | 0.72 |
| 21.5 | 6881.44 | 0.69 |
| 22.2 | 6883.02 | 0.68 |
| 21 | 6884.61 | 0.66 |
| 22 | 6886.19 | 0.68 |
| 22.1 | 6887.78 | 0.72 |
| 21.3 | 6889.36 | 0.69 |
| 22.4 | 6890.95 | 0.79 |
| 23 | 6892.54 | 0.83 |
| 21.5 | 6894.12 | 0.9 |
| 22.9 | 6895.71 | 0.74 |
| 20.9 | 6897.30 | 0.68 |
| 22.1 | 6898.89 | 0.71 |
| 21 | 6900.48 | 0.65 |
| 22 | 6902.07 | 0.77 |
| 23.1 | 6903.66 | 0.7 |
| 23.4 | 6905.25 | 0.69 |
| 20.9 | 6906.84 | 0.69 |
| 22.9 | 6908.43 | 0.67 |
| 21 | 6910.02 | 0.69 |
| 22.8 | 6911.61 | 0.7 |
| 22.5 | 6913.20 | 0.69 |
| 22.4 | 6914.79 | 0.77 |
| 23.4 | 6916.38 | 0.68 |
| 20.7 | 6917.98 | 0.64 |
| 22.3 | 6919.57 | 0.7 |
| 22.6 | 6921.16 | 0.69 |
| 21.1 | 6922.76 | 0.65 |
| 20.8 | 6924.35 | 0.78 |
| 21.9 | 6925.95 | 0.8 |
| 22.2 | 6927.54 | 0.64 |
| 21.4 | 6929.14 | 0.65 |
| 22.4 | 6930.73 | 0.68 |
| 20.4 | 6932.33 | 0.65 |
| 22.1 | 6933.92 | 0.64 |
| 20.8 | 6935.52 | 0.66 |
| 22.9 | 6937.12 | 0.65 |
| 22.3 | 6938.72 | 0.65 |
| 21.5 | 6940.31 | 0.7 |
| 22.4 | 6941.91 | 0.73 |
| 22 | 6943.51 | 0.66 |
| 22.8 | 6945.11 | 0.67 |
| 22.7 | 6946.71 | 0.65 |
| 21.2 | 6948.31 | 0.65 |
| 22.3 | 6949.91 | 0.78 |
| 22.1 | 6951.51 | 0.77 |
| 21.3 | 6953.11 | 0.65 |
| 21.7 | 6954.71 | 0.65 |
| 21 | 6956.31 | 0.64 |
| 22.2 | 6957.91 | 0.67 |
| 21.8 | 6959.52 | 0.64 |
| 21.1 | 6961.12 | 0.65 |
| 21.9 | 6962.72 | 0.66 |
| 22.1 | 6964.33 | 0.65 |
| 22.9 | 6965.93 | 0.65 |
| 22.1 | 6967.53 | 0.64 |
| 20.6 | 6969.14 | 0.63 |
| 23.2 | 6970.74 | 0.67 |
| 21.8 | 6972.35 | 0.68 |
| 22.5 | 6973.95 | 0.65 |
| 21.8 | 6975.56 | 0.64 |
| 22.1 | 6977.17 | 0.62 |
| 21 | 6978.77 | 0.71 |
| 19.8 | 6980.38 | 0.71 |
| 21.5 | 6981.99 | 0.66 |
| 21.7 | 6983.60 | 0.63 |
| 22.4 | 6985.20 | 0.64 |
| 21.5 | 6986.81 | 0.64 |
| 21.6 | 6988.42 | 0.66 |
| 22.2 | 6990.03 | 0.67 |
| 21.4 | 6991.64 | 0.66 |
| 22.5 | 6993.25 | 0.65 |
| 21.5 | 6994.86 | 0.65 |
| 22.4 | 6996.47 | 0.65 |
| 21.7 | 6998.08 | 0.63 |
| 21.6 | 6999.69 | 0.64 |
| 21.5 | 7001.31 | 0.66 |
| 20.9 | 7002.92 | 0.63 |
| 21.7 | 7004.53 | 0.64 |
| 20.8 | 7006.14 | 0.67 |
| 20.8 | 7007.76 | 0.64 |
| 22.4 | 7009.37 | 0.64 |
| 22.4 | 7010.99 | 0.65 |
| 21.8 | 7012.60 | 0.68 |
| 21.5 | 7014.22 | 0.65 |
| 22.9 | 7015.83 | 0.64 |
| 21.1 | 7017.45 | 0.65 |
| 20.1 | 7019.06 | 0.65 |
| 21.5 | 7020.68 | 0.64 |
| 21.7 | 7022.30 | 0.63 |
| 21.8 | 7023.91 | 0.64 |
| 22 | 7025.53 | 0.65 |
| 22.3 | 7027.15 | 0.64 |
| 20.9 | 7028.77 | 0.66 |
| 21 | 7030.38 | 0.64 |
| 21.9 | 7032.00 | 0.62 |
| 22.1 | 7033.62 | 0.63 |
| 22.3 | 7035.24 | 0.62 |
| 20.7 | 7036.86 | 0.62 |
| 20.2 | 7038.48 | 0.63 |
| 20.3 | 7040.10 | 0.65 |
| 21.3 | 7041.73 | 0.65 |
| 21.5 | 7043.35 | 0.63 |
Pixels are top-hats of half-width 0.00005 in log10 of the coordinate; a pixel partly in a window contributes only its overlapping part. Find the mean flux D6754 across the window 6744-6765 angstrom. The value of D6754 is 22.3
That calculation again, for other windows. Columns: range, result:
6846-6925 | 22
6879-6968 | 22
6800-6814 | 22.5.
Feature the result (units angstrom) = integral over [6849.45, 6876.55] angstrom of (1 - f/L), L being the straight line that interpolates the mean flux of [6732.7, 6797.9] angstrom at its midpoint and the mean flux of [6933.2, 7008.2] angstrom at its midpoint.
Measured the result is 0.3 angstrom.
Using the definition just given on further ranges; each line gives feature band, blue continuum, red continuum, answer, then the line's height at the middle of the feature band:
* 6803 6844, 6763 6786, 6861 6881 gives 0.1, 22.4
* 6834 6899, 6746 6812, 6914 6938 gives 0.4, 22.1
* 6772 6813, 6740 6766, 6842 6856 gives -0.9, 22.2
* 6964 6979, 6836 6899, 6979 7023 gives -0.3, 21.7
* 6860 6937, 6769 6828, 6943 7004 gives 0.7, 22.1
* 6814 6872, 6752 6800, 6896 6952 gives 0.5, 22.3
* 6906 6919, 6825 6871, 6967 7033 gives -0.1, 21.9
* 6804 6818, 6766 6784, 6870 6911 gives 0.1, 22.6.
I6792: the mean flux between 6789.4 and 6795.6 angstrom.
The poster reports 22.8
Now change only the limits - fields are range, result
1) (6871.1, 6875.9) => 22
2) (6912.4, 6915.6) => 22.5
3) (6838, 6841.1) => 22.5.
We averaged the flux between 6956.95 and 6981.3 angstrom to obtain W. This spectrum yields 21.8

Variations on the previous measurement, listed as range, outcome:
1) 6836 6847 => 21.9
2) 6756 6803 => 22.7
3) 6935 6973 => 22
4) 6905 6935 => 21.9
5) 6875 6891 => 22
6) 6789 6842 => 22.5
